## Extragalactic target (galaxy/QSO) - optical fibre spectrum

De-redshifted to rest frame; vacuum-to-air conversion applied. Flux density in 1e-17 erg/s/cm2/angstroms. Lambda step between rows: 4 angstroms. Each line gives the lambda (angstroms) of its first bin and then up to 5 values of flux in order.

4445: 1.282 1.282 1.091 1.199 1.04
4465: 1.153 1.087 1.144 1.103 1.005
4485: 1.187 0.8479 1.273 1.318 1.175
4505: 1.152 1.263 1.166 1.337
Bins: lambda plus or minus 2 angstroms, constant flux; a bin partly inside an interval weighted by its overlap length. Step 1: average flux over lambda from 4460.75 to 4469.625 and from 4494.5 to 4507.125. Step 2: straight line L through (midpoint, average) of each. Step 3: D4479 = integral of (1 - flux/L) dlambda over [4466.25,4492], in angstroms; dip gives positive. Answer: 1.7 angstroms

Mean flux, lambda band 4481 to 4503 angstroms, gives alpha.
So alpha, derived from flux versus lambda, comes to 1.15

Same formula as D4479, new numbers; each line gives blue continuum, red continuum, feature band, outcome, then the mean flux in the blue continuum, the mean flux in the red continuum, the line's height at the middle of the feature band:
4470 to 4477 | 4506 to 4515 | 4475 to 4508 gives 0.8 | 1.12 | 1.21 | 1.16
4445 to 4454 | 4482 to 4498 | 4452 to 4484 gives 2.0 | 1.22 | 1.14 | 1.18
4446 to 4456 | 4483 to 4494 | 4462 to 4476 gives 0.3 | 1.2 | 1.09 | 1.14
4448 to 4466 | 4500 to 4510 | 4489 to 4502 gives -0.2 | 1.15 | 1.19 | 1.18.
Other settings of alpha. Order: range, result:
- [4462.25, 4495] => 1.1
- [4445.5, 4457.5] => 1.2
